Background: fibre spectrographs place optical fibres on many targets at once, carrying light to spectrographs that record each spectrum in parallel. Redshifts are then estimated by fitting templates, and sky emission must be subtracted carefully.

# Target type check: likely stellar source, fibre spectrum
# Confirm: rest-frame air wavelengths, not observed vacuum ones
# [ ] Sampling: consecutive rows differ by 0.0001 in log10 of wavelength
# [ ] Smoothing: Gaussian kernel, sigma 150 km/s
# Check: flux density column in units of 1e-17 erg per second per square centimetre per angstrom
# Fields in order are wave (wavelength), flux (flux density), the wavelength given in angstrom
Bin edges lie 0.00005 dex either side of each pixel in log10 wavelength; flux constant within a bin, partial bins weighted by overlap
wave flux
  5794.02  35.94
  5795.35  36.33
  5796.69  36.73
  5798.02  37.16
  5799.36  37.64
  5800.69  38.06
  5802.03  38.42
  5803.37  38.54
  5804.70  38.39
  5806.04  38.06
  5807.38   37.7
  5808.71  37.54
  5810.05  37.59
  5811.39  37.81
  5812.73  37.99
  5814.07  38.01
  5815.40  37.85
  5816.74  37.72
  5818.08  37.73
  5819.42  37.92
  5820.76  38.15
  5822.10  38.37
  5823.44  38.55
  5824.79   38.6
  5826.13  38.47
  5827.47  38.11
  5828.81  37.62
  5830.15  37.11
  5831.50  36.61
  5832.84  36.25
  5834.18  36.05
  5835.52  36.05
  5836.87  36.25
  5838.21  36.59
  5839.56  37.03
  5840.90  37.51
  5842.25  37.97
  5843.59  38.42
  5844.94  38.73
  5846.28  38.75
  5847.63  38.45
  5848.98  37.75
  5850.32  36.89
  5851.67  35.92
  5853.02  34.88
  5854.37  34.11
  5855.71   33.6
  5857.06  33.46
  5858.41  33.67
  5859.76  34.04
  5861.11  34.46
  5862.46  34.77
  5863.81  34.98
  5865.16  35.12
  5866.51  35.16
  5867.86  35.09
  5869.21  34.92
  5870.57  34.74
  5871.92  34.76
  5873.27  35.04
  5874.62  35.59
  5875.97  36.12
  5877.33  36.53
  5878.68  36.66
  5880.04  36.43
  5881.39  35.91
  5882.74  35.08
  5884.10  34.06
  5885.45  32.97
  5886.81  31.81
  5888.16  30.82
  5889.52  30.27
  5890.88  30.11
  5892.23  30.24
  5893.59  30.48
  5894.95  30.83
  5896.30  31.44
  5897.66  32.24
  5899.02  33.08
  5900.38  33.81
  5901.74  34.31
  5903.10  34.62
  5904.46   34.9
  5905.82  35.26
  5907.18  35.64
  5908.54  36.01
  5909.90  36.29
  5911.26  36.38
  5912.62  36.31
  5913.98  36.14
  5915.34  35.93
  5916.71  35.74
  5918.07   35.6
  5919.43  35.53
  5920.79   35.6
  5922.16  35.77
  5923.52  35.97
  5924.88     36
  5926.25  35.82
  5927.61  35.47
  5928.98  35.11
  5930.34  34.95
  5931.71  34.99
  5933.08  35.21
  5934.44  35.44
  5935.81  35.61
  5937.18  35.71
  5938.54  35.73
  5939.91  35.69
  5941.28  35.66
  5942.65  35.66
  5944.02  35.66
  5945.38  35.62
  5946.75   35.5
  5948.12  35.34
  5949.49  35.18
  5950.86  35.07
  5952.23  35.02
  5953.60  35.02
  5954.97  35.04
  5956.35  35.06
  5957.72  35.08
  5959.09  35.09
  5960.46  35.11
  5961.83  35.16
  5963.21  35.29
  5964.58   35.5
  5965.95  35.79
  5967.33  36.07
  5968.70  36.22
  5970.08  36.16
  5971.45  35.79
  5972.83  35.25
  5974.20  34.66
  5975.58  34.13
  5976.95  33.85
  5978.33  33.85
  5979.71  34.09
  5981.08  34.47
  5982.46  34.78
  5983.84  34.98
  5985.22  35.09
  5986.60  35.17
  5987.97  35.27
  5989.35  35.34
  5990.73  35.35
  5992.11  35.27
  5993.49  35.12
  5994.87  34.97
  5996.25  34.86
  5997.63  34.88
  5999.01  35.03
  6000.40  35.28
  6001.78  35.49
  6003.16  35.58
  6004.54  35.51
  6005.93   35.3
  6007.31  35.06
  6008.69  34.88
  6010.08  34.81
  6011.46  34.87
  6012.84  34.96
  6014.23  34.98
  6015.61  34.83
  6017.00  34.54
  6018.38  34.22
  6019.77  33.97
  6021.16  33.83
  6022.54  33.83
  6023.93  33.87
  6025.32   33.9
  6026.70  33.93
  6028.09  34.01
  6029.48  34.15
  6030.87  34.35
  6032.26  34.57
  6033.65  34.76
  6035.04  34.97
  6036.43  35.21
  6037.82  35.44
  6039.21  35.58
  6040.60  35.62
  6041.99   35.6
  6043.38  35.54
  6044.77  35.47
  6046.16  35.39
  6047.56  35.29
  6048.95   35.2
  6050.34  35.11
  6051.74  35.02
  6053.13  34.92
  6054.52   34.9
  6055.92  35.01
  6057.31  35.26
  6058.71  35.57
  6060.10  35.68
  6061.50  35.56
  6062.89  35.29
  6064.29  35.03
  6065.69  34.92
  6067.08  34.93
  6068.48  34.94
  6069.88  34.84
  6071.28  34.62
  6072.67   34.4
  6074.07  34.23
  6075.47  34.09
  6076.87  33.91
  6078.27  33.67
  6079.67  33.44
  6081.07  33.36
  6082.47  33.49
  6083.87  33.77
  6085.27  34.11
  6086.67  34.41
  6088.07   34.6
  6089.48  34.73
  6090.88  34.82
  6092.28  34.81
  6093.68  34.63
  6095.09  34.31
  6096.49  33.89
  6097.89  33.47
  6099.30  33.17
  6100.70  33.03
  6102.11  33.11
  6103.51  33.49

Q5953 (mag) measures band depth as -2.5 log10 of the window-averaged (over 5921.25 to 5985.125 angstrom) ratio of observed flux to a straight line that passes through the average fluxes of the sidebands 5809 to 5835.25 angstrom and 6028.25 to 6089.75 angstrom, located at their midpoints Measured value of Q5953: 0.02 mag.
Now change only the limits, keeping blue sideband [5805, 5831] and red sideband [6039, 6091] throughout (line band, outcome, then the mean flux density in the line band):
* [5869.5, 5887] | 0.06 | 35.1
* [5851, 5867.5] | 0.09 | 34.5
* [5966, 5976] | 0.01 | 35.5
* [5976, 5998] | 0.03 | 34.8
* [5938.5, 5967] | 0.03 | 35.3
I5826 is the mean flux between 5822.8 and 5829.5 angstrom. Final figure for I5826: 38.3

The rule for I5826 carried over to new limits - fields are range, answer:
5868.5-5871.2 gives 34.7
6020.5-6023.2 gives 33.9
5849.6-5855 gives 35.5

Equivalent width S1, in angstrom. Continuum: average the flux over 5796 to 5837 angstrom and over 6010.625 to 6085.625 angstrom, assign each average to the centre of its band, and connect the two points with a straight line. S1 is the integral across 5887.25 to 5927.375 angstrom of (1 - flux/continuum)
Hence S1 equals 2.5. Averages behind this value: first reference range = 37.7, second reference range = 34.7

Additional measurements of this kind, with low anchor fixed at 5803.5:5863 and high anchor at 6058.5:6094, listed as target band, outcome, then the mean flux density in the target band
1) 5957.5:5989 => 0.44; 35.1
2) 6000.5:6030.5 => 0.46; 34.6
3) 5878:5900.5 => 2.31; 32.7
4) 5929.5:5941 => 0.17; 35.4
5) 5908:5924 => 0.10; 35.9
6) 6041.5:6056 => -0.18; 35.2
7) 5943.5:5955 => 0.17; 35.3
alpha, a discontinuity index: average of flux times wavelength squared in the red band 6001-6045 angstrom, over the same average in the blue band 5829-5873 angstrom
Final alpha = 1.03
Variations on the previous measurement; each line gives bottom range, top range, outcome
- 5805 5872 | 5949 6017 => 1.00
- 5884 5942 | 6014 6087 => 1.05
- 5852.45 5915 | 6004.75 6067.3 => 1.07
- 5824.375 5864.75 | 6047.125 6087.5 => 1.03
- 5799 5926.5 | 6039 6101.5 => 1.04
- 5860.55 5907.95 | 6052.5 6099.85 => 1.08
